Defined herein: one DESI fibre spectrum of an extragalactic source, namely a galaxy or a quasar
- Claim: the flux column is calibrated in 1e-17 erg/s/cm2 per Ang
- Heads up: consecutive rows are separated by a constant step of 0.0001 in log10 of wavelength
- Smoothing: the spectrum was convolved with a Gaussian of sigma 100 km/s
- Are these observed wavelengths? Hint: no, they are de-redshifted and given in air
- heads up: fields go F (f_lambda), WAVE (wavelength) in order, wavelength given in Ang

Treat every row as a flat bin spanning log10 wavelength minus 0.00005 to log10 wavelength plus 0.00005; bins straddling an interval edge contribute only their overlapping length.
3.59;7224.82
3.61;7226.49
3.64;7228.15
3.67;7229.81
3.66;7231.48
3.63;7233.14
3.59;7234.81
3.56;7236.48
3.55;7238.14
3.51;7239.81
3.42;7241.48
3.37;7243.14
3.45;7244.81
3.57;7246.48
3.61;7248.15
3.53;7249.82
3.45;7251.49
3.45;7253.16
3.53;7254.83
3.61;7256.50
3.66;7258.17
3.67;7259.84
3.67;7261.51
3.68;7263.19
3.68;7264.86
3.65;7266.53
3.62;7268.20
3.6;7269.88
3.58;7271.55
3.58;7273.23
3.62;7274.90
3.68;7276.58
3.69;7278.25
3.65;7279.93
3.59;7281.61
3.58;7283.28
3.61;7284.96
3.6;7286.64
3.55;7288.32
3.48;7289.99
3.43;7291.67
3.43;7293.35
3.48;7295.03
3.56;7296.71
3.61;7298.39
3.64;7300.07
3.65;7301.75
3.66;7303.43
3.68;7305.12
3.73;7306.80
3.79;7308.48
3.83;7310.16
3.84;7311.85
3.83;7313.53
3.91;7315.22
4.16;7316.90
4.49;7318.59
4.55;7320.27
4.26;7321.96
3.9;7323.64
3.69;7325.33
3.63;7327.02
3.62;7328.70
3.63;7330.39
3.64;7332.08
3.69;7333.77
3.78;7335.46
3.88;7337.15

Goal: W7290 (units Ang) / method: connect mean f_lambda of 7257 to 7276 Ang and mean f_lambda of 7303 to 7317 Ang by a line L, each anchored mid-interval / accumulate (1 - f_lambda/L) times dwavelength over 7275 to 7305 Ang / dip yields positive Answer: 1.2 Ang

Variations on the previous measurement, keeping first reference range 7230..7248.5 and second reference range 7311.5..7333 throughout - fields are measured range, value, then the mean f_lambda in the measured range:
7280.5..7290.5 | 0.5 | 3.58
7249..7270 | 0.2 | 3.6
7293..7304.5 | 0.7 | 3.58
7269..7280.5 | 0.3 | 3.63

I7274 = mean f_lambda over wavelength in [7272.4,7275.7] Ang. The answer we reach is 3.61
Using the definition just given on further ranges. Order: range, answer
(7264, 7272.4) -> 3.63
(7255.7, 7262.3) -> 3.66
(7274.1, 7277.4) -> 3.64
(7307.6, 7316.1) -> 3.84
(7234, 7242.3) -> 3.52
